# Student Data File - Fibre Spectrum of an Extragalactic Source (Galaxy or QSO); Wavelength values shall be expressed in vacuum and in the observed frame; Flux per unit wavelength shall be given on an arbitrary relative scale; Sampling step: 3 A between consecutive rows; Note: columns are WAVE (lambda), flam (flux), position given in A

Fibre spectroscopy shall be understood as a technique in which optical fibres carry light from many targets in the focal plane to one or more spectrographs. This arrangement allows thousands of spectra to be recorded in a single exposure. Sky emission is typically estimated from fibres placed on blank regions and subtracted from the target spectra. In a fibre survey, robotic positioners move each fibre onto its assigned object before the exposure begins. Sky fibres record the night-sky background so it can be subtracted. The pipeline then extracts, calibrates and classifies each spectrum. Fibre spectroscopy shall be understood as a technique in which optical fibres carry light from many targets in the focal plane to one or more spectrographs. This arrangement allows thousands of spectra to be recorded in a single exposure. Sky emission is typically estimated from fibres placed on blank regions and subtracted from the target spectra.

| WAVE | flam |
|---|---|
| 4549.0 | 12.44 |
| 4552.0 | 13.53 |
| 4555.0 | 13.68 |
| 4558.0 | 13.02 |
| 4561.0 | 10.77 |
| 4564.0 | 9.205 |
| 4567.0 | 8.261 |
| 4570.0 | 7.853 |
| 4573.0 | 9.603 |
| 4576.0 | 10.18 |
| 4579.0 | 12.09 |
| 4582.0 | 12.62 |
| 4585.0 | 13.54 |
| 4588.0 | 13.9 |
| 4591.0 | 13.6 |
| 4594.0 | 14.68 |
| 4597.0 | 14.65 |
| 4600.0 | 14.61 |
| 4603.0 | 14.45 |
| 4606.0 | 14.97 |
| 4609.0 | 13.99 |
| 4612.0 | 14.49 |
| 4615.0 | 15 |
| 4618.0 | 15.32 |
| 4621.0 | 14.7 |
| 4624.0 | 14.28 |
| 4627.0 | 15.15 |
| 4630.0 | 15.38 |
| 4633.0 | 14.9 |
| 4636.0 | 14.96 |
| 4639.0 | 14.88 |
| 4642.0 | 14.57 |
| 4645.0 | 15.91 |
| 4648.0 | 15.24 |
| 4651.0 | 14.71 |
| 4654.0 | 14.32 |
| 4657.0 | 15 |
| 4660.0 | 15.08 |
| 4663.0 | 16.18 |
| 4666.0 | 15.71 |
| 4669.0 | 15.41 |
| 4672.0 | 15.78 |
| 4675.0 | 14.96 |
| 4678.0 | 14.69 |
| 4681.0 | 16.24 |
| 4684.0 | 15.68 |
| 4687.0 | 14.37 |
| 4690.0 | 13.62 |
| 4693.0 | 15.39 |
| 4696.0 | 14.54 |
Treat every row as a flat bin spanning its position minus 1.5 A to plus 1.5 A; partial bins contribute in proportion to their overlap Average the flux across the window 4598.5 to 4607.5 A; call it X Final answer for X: 14.7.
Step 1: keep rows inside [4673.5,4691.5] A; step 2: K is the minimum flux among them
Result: 13.62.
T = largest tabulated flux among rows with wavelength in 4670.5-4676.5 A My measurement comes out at 15.78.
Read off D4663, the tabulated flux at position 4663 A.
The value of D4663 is 16.18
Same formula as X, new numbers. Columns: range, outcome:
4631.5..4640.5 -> 14.9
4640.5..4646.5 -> 15.2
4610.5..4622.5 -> 14.9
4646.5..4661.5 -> 14.9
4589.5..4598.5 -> 14.3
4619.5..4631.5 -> 14.9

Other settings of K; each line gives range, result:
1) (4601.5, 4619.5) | 13.99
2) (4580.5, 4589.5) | 12.62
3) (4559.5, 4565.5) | 9.205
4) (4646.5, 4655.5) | 14.32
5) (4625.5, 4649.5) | 14.57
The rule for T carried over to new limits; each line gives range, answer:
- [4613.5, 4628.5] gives 15.32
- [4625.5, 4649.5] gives 15.91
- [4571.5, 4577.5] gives 10.18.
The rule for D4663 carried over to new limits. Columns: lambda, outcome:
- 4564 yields 9.205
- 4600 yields 14.61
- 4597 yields 14.65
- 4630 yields 15.38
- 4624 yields 14.28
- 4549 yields 12.44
